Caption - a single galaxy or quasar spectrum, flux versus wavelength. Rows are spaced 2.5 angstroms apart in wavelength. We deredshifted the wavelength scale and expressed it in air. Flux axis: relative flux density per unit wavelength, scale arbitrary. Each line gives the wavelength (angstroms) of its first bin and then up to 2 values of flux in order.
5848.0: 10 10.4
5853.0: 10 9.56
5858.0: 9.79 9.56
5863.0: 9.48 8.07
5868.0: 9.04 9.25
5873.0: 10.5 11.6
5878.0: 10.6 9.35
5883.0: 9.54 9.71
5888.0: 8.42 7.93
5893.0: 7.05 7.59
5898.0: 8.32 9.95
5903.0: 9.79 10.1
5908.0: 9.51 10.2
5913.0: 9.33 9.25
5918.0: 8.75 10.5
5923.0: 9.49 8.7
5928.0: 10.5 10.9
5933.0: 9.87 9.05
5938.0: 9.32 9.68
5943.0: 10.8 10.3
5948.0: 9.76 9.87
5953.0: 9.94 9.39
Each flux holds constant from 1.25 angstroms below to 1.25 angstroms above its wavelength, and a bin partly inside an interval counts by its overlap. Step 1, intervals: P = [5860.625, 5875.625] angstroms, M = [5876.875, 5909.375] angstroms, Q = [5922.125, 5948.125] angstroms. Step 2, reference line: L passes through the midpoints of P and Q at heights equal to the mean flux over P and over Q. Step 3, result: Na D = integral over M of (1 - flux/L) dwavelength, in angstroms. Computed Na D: 1.9 angstroms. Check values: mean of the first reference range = 9.5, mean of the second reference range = 9.86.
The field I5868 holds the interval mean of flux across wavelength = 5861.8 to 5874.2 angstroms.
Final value 9.26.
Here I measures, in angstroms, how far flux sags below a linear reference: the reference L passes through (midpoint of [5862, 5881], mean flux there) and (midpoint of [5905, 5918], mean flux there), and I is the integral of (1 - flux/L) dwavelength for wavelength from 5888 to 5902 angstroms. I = 2.1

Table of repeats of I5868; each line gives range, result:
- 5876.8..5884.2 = 9.83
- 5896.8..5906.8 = 9.55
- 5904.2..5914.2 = 9.79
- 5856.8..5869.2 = 9.19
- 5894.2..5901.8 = 8.62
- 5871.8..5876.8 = 11.1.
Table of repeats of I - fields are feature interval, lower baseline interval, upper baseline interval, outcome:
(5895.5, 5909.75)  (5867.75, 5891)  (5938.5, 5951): 0.6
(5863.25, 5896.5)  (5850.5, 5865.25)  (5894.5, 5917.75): 1.2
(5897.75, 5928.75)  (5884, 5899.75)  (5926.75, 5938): -1.5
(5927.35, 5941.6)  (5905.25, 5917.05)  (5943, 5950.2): 0.1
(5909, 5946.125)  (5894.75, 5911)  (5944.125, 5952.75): -0.2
